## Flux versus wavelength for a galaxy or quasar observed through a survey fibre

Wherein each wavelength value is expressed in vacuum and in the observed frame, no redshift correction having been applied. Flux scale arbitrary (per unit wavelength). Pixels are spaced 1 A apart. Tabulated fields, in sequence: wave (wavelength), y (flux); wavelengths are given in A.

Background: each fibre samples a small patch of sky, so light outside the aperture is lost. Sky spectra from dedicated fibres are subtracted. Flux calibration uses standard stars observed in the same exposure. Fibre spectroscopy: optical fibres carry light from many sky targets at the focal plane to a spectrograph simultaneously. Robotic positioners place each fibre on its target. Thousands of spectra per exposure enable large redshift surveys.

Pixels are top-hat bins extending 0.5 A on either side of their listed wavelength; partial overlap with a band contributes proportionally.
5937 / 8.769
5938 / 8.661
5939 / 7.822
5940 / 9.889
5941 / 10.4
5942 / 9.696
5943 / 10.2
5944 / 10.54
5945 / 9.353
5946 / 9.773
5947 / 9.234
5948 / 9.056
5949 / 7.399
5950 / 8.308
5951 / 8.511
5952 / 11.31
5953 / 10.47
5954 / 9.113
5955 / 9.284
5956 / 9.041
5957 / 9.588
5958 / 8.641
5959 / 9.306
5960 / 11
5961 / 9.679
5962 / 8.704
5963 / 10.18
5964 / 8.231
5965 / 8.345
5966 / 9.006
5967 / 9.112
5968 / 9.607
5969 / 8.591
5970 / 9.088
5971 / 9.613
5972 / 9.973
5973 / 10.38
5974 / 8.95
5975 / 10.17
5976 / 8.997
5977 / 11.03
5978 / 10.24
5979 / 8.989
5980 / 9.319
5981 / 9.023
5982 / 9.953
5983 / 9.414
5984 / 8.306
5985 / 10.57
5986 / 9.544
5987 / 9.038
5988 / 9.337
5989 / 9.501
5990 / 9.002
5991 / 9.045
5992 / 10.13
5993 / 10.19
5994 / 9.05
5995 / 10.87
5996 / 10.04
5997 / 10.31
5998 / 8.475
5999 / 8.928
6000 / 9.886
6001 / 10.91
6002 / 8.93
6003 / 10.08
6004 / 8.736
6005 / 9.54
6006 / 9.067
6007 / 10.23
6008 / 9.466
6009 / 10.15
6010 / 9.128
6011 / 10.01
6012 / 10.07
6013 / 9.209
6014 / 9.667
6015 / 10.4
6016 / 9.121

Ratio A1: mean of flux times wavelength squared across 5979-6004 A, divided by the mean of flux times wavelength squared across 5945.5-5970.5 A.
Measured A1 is 1.05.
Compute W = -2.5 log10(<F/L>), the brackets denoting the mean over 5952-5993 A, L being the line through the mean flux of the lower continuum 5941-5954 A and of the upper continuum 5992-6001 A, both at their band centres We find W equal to 0.02 mag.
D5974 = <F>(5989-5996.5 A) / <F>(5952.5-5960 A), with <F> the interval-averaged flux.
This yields 1.0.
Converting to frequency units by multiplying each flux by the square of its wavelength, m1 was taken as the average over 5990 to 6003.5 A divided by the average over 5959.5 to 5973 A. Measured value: 1.05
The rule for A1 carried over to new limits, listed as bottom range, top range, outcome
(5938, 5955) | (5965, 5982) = 1.02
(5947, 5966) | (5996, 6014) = 1.06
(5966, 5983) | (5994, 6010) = 1.02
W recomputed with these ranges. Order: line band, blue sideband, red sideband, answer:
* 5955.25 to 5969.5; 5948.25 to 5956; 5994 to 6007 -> 0.01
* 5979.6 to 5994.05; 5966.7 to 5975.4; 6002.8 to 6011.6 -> 0.01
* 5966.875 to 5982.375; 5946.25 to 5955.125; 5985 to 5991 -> -0.03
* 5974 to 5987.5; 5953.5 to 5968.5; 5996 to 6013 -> -0.02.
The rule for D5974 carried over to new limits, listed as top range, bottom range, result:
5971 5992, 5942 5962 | 1.01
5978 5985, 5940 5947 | 0.94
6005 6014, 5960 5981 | 1.02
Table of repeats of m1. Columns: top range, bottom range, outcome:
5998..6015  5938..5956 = 1.04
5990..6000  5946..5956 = 1.06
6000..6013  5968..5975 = 1.03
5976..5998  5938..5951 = 1.05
